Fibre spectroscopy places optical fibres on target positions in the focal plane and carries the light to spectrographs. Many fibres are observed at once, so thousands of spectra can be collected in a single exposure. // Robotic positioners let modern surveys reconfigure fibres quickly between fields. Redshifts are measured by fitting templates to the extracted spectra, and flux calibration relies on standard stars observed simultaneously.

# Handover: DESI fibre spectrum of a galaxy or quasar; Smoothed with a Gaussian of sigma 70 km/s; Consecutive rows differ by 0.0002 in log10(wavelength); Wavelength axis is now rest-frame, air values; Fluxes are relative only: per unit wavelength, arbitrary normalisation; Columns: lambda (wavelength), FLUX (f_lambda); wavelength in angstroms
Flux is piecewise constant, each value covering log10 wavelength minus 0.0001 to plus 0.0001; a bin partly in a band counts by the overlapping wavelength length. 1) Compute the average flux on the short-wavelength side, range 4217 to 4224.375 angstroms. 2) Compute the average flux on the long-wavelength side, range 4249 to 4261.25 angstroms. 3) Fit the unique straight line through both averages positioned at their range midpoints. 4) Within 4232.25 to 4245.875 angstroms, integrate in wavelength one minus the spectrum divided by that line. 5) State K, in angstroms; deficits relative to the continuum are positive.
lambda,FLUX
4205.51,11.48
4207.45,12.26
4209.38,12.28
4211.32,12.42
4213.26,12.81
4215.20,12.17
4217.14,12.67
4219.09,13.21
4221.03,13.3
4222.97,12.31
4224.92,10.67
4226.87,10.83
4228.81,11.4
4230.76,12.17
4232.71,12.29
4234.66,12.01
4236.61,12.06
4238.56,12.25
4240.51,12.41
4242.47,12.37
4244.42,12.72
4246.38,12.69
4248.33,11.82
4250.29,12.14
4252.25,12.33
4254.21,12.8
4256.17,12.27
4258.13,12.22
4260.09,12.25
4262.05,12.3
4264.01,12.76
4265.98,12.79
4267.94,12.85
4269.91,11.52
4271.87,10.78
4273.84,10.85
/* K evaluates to 0.2 angstroms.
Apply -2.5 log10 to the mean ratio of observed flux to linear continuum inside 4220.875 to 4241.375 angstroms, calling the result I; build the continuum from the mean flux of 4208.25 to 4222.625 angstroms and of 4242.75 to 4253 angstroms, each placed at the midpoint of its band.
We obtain 0.053 mag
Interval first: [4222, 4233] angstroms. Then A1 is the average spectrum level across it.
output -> 11.6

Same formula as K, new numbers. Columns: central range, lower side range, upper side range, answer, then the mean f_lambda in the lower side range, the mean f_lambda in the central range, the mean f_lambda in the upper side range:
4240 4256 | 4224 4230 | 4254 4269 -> -0.64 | 11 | 12.4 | 12.5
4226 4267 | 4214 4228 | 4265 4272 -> -0.28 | 12.2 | 12.2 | 12.1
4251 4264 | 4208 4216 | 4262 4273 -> -0.21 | 12.4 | 12.4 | 12.1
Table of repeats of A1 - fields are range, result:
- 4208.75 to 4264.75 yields 12.3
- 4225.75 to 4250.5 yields 12.1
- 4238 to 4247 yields 12.5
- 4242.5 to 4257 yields 12.4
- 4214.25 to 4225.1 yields 12.5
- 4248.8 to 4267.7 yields 12.4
